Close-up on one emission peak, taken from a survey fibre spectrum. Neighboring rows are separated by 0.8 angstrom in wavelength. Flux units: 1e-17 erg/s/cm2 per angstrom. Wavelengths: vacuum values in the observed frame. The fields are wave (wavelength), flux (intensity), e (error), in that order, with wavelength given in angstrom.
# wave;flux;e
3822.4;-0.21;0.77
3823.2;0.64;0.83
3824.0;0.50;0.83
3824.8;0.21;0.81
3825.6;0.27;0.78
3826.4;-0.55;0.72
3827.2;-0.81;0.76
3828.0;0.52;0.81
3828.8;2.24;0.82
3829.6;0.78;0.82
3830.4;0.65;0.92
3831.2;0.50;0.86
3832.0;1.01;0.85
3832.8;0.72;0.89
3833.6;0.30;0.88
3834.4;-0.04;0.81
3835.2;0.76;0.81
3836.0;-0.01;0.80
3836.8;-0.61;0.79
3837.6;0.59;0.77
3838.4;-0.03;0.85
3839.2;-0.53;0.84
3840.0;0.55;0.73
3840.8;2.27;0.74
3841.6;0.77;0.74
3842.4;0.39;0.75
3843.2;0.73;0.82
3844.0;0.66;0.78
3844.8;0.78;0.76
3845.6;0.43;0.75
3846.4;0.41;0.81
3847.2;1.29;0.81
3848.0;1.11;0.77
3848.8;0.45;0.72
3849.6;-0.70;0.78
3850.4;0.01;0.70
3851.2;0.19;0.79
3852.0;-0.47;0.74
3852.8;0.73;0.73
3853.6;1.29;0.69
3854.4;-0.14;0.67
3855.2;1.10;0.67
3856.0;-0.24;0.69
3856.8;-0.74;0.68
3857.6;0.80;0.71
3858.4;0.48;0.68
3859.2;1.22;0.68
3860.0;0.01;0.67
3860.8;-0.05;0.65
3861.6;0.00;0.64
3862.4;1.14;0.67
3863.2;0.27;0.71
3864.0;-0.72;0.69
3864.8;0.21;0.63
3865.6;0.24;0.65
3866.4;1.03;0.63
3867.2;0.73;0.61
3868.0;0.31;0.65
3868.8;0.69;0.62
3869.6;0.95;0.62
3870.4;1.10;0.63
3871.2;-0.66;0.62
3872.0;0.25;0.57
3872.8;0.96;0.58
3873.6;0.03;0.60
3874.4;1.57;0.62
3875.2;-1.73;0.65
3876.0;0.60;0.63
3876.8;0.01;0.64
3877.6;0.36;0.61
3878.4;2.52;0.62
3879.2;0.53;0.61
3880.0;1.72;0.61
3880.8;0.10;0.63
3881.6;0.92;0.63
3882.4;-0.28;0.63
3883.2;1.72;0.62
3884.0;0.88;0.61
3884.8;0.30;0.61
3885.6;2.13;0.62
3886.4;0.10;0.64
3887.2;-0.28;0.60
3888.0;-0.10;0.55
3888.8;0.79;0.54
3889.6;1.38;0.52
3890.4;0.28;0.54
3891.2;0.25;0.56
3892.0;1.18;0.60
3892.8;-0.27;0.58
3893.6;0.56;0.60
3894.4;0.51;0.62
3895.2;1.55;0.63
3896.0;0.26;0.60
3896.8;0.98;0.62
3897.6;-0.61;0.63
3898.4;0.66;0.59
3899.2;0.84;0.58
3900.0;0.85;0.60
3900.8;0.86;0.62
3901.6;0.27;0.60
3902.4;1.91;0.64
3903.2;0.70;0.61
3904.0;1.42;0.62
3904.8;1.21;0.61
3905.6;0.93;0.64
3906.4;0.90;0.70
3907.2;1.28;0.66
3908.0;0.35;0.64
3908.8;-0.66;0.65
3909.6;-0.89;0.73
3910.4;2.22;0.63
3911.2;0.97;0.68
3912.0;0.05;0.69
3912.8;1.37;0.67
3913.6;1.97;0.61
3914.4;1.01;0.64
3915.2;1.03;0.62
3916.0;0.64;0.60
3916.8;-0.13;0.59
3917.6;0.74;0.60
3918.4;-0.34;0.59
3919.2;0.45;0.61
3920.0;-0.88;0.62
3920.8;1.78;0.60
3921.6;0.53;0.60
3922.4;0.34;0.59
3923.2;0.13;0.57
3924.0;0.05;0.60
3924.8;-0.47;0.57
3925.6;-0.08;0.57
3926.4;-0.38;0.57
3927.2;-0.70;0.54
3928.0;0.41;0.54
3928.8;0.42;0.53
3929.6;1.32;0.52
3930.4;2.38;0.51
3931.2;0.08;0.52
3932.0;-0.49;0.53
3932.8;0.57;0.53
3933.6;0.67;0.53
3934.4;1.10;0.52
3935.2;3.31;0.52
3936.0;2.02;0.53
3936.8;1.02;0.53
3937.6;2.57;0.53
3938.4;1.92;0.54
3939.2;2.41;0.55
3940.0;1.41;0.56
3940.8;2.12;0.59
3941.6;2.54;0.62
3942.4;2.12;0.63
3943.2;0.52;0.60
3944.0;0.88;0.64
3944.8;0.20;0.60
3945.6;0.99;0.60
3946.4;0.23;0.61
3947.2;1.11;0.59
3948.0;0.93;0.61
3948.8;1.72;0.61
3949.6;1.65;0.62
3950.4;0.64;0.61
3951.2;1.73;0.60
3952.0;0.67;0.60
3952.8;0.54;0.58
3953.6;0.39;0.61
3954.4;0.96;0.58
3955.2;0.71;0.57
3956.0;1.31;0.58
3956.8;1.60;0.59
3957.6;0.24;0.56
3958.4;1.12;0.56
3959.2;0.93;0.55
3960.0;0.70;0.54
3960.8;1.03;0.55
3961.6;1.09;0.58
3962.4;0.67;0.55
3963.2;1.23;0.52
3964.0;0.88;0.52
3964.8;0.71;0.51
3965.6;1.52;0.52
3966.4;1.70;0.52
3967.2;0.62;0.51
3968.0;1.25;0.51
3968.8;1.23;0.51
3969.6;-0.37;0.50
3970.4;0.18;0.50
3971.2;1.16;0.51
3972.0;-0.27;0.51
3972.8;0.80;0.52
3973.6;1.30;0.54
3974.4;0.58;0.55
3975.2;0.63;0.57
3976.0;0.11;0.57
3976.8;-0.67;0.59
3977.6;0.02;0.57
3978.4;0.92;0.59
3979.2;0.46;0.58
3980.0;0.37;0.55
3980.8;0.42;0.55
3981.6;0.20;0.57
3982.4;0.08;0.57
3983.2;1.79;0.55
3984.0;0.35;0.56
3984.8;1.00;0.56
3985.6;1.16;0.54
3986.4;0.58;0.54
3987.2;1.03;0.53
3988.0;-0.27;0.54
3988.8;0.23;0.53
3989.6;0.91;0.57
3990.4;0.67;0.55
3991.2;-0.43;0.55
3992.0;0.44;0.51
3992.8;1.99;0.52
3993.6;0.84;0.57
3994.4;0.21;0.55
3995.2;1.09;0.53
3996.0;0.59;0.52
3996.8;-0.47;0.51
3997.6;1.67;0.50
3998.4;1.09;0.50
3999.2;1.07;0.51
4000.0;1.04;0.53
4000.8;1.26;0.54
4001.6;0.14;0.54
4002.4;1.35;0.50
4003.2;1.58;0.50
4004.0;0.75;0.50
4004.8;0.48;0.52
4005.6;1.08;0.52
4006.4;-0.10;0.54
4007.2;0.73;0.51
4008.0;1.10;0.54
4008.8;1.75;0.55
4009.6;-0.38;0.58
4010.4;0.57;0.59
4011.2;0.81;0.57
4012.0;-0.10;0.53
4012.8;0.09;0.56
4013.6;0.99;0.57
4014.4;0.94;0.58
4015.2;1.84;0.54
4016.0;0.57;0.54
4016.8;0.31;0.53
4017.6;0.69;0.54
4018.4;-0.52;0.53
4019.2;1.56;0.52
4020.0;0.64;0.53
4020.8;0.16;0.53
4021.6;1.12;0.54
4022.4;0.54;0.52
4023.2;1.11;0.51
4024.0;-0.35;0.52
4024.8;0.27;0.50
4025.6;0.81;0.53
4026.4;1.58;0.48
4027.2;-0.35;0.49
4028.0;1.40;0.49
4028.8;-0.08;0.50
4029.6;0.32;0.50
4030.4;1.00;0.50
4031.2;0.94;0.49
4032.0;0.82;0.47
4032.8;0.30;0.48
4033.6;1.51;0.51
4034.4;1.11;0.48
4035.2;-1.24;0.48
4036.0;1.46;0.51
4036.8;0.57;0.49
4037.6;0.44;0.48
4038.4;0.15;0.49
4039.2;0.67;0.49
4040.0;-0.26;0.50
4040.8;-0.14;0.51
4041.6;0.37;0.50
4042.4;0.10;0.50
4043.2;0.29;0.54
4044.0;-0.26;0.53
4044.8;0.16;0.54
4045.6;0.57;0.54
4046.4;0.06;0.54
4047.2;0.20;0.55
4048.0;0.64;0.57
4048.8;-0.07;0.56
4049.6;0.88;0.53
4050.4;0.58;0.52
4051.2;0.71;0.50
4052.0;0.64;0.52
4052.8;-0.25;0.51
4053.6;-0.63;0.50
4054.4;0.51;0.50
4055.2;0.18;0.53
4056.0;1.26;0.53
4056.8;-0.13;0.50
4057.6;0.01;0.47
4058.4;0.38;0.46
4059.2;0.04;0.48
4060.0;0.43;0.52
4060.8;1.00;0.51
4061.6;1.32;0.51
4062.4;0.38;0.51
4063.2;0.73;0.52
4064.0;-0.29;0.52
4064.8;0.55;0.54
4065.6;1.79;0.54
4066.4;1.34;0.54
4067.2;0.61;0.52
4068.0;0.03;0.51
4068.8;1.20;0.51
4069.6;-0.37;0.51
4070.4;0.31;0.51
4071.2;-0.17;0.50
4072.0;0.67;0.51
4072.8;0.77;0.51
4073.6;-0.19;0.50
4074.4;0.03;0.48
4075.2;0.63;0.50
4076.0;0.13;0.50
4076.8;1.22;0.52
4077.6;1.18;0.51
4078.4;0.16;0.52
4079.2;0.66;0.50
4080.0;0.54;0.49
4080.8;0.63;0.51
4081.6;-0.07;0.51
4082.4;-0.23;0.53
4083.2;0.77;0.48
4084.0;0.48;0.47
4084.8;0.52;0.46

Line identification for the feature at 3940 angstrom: Lyman alpha 1216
